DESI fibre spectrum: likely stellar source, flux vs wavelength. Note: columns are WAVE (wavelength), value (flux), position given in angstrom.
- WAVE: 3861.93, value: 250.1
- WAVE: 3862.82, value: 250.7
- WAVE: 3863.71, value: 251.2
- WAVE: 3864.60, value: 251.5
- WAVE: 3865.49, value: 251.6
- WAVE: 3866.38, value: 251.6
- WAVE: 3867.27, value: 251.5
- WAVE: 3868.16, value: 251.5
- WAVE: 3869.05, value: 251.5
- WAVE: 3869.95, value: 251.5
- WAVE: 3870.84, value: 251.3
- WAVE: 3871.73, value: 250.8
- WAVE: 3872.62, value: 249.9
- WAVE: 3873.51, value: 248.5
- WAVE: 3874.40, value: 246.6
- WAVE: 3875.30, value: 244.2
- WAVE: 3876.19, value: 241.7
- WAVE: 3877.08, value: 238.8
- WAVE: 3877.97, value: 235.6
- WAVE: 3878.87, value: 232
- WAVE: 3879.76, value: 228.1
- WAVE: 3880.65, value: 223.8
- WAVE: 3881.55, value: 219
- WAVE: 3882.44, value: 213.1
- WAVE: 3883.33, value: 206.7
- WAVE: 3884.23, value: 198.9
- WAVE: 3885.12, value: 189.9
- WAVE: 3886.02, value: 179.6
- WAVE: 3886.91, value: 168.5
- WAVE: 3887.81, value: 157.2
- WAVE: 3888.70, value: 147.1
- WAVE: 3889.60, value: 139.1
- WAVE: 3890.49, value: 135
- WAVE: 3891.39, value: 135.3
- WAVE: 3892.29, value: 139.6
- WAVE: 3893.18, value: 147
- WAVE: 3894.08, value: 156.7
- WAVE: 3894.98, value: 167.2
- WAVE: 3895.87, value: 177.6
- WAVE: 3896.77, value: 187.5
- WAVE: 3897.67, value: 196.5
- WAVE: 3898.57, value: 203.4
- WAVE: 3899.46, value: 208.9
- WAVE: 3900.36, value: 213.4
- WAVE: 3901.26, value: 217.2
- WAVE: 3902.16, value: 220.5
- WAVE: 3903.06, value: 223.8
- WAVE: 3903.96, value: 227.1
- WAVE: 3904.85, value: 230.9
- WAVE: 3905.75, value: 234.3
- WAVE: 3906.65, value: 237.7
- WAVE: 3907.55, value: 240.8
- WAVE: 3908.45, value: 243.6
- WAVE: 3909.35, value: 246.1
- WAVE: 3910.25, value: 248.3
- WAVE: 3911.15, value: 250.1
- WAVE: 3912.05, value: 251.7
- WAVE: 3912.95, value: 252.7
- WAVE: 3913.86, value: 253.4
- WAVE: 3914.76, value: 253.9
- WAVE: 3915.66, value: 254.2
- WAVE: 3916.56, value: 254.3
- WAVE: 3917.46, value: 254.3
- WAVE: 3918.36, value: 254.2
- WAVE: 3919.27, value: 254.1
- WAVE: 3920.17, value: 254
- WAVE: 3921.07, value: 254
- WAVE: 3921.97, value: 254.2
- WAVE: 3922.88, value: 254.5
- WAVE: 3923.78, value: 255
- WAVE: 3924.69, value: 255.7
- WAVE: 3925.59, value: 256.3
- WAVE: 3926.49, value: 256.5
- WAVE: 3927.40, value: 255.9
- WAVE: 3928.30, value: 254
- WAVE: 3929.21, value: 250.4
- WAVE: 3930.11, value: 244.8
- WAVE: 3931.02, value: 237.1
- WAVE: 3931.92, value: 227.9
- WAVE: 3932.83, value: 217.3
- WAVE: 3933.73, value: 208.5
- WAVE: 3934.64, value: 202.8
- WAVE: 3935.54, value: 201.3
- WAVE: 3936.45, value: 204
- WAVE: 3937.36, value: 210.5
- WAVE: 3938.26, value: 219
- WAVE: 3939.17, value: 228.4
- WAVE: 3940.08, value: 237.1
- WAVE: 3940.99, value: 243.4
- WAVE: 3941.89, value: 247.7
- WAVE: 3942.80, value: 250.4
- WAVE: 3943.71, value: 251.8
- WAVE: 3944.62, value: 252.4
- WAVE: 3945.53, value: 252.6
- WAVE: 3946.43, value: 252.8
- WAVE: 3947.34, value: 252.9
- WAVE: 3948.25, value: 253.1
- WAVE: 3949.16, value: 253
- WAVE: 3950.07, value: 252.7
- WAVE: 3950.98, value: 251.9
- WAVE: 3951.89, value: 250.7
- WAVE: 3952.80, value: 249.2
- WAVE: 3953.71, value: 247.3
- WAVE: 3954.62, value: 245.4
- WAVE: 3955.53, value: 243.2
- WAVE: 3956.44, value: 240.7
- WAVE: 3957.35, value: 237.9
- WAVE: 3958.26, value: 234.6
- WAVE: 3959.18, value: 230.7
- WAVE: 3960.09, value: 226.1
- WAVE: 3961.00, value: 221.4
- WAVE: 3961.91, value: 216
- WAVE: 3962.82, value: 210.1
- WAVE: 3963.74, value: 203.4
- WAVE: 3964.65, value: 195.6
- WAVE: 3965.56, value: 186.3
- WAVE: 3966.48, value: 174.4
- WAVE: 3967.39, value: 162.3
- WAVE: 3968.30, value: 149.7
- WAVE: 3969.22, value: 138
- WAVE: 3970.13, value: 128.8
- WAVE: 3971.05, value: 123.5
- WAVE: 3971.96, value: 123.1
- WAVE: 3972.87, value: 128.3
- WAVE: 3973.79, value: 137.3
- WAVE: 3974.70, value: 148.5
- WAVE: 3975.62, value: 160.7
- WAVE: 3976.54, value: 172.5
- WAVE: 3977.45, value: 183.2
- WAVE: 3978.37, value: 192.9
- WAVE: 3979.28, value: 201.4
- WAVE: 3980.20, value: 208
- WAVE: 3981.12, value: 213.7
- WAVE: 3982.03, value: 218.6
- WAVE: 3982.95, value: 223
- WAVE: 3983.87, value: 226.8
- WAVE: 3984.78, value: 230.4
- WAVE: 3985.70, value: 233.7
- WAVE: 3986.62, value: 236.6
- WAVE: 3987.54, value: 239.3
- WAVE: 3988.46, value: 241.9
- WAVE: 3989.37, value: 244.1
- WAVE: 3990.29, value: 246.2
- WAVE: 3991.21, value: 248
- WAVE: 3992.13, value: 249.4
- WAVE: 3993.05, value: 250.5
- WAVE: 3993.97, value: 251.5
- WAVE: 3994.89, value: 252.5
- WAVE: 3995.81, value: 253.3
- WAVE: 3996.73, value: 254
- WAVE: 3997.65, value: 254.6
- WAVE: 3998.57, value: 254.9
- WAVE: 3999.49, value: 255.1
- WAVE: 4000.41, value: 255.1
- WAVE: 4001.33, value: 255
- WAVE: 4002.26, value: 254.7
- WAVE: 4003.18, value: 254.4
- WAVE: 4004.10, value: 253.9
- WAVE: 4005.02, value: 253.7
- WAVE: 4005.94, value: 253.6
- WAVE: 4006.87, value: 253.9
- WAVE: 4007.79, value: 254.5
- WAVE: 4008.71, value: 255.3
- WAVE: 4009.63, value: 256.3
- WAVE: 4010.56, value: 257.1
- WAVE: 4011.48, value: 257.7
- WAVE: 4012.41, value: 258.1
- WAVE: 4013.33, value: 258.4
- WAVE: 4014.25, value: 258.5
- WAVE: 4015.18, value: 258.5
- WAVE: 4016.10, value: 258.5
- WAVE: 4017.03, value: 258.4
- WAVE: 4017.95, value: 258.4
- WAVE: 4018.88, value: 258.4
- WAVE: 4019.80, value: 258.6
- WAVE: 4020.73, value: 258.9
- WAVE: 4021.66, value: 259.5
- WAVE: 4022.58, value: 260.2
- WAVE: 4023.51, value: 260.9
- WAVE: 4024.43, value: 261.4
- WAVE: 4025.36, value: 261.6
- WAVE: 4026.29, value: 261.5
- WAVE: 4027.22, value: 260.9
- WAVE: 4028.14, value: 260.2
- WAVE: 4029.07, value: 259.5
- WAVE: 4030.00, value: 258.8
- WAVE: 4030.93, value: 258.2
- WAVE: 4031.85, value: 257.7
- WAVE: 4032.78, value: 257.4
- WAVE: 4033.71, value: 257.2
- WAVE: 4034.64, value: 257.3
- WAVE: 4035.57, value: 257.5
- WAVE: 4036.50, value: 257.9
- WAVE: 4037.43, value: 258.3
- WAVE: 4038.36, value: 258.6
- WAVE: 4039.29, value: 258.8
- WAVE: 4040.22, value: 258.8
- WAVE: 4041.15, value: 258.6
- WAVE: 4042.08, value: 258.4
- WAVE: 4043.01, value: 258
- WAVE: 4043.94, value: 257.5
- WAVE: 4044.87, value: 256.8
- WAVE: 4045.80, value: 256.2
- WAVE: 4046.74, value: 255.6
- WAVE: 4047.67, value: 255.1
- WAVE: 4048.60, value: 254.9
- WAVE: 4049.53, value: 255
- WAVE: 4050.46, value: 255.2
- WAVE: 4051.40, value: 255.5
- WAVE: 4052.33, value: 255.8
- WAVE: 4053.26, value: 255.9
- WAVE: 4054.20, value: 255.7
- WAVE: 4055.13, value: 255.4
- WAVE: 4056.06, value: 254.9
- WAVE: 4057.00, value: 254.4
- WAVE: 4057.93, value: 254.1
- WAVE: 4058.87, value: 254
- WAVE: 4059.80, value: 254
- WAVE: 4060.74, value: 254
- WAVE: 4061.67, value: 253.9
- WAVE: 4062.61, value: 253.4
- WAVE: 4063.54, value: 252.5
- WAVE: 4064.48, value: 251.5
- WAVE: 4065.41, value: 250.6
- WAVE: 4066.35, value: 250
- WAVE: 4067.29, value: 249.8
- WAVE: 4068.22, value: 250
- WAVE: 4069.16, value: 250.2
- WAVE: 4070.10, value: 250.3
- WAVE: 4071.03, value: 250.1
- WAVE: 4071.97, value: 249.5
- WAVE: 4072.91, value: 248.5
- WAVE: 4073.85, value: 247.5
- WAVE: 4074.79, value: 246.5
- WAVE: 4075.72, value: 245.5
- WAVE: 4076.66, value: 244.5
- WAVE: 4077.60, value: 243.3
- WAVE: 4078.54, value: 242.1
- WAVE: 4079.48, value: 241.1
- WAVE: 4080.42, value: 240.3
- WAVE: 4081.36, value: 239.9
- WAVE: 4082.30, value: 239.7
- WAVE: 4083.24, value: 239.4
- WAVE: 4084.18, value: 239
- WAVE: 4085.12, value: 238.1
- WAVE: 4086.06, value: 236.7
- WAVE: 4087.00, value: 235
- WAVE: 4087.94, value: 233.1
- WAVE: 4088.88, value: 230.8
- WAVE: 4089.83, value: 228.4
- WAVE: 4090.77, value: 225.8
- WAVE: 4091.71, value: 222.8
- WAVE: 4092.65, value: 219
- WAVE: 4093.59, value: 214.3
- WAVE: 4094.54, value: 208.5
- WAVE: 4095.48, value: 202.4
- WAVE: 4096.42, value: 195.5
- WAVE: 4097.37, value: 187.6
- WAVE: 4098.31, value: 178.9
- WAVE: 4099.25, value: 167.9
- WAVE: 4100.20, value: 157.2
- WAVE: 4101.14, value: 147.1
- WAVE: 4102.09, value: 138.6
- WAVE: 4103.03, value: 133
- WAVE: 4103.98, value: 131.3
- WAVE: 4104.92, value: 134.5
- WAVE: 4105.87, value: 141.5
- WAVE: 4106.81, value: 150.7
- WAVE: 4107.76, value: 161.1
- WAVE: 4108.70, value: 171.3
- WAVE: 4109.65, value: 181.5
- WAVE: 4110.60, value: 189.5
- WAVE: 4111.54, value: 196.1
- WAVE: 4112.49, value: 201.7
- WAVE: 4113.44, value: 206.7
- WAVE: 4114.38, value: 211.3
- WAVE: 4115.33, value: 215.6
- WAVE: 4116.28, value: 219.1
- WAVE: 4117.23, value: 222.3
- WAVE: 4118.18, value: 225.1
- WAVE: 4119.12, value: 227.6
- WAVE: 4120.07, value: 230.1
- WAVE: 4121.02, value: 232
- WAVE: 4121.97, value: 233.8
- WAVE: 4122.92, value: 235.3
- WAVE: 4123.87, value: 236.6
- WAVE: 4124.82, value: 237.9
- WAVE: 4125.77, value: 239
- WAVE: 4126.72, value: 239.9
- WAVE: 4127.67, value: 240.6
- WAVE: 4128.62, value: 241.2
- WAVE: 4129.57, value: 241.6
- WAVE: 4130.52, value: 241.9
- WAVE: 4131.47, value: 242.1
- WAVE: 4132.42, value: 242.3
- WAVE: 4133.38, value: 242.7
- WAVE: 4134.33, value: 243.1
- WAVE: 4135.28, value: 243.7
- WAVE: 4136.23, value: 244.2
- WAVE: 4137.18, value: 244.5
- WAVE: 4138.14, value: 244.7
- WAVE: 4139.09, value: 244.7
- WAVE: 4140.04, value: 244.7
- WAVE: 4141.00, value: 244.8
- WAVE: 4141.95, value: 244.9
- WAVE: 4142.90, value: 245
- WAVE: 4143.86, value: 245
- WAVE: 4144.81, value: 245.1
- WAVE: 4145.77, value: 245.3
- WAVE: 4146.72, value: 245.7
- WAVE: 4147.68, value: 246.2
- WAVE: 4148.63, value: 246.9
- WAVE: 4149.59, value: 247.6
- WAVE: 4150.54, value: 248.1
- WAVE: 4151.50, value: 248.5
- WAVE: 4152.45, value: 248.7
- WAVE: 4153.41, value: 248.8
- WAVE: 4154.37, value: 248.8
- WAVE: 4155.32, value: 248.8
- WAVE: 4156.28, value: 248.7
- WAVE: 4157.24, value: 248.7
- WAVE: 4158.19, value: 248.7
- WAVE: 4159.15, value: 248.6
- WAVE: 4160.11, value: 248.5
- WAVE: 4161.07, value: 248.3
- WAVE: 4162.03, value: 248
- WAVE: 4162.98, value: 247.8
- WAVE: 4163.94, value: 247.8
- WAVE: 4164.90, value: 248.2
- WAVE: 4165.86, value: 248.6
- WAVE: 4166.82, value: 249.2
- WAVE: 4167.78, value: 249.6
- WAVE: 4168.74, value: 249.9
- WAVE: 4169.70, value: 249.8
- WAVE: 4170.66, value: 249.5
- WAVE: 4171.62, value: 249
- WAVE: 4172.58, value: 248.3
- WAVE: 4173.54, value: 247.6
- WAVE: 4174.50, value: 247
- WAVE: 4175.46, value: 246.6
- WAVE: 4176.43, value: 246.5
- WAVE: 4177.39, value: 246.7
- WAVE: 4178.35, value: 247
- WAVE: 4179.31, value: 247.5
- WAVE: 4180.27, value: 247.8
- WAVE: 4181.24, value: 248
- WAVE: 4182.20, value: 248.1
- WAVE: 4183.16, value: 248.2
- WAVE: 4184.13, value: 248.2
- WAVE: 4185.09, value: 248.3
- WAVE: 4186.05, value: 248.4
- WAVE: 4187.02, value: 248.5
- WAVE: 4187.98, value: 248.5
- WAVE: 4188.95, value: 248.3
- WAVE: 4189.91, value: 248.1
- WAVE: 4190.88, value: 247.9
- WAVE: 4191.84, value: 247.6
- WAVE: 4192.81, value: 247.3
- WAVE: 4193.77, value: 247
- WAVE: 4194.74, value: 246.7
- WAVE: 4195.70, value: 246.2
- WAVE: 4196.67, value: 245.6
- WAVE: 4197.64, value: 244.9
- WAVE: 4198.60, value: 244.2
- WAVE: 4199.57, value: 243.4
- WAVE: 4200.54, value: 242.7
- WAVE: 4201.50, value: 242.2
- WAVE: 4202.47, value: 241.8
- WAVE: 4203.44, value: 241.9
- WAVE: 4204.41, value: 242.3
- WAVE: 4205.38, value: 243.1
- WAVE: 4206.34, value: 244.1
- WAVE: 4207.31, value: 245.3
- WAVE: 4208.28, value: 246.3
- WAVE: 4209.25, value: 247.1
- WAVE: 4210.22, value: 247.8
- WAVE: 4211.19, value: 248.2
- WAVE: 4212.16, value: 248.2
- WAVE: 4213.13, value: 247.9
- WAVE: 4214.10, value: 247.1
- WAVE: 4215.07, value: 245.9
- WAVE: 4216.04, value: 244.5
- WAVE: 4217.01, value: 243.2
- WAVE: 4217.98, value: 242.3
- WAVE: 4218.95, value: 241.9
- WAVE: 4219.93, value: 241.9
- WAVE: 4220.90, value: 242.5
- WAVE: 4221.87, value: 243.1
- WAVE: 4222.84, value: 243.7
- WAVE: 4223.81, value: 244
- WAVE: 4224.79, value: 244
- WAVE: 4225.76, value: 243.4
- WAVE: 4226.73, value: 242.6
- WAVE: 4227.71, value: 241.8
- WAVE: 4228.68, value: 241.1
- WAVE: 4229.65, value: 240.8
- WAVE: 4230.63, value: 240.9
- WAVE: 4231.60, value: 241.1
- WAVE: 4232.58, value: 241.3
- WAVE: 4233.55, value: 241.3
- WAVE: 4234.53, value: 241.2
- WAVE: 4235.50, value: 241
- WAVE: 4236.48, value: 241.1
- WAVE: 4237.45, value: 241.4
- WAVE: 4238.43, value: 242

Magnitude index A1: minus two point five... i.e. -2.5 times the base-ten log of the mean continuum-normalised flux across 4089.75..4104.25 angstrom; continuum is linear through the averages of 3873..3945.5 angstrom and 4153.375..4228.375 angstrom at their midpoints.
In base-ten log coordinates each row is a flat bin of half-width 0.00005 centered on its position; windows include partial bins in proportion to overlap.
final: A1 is 0.28 mag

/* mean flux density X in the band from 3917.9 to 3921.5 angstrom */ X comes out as 254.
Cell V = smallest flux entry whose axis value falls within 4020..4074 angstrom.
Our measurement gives 247.5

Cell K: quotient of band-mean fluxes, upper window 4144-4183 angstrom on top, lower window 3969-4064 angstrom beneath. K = 1.0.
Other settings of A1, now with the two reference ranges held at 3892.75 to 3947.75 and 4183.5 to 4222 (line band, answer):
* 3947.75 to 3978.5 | 0.178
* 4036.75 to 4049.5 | -0.083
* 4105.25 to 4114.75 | 0.318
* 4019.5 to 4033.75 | -0.096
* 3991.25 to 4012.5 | -0.077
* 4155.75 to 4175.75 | -0.021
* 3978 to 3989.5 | 0.057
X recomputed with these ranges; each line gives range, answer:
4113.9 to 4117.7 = 217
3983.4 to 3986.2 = 230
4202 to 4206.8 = 243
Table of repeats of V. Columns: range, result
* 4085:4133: 131.3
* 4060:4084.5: 239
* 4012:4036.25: 257.2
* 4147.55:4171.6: 246.2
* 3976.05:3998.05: 172.5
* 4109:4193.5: 181.5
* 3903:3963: 201.3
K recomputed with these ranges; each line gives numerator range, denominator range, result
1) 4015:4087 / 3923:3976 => 1.16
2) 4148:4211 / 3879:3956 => 1.10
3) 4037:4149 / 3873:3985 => 1.07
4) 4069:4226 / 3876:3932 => 1.06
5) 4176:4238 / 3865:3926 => 1.10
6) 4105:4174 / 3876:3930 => 1.06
